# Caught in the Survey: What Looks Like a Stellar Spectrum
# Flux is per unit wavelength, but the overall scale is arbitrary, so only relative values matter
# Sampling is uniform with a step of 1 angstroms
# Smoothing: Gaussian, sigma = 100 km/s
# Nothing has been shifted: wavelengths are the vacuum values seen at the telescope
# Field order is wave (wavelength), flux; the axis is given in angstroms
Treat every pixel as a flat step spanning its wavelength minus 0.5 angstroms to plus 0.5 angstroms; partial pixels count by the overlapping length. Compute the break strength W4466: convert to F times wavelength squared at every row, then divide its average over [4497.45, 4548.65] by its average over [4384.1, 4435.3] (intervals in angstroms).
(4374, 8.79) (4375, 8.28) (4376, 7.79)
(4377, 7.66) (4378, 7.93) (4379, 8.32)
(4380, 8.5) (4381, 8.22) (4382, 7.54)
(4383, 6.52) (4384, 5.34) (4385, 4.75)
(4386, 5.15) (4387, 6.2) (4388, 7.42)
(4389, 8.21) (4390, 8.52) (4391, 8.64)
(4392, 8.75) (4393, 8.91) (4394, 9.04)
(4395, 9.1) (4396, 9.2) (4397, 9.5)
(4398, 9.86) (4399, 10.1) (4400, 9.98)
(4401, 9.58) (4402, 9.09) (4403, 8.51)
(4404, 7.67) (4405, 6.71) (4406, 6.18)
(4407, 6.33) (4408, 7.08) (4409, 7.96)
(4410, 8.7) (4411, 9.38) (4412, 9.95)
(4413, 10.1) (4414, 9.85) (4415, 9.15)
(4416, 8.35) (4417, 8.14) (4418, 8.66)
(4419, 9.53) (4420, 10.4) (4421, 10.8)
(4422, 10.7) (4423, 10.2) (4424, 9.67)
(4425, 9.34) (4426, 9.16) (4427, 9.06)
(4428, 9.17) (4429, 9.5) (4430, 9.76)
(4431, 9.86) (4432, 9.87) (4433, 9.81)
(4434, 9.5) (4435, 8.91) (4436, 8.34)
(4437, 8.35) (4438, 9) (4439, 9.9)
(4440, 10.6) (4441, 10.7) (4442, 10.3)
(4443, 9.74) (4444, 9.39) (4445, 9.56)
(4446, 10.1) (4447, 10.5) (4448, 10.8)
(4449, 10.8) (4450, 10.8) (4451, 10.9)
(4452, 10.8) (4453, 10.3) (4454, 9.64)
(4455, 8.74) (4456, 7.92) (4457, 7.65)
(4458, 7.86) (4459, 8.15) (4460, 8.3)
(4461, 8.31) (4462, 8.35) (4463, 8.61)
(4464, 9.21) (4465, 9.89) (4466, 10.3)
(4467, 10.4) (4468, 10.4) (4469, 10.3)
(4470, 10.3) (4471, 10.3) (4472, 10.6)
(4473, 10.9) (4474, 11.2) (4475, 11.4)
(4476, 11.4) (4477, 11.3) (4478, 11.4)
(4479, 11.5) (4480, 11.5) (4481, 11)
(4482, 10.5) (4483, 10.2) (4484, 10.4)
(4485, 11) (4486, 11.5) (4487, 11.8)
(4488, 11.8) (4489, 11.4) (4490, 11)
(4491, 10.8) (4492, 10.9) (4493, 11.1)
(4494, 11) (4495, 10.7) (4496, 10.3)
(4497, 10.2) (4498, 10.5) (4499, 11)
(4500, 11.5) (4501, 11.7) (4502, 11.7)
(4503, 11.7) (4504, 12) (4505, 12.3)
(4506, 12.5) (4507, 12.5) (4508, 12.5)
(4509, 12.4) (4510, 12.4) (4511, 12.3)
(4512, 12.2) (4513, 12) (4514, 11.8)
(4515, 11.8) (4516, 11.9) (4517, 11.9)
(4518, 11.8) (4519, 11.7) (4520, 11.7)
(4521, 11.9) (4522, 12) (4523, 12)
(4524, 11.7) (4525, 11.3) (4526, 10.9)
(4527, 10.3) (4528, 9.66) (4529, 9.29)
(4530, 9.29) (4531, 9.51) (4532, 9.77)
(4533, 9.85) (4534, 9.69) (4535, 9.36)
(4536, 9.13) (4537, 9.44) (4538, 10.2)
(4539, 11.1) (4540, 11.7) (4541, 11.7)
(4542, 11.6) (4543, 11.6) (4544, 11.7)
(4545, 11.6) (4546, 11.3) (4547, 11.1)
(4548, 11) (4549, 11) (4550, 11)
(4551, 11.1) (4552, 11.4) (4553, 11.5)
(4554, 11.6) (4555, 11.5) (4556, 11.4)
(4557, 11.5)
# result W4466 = 1.34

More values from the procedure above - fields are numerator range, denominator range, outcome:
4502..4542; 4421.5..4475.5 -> 1.19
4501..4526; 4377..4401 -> 1.56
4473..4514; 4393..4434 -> 1.30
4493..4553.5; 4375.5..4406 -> 1.47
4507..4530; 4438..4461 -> 1.24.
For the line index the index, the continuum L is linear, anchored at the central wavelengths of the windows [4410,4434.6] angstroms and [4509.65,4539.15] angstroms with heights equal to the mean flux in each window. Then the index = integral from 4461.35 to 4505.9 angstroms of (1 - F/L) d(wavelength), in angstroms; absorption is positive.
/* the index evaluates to -2.02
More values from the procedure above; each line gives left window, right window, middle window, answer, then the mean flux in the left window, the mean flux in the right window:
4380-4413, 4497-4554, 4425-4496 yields -3.1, 8.1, 11.2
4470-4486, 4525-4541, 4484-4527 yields -4.4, 11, 10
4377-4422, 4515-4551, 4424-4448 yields -1.4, 8.38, 10.9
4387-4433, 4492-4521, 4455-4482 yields 1.8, 8.99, 11.7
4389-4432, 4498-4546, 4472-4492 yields -1.3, 9.05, 11.3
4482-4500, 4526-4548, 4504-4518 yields -1.9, 10.9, 10.4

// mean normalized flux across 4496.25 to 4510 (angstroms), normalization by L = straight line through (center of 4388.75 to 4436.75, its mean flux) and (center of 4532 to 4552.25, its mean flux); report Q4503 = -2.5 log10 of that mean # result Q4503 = -0.144 mag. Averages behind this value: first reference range 9.06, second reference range 10.8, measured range 11.7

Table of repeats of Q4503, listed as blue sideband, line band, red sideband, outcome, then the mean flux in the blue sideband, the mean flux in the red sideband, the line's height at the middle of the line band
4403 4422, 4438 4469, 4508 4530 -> 0.01 mag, 8.66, 11.5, 9.77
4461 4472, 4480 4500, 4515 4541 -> -0.08 mag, 9.77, 10.7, 10.1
